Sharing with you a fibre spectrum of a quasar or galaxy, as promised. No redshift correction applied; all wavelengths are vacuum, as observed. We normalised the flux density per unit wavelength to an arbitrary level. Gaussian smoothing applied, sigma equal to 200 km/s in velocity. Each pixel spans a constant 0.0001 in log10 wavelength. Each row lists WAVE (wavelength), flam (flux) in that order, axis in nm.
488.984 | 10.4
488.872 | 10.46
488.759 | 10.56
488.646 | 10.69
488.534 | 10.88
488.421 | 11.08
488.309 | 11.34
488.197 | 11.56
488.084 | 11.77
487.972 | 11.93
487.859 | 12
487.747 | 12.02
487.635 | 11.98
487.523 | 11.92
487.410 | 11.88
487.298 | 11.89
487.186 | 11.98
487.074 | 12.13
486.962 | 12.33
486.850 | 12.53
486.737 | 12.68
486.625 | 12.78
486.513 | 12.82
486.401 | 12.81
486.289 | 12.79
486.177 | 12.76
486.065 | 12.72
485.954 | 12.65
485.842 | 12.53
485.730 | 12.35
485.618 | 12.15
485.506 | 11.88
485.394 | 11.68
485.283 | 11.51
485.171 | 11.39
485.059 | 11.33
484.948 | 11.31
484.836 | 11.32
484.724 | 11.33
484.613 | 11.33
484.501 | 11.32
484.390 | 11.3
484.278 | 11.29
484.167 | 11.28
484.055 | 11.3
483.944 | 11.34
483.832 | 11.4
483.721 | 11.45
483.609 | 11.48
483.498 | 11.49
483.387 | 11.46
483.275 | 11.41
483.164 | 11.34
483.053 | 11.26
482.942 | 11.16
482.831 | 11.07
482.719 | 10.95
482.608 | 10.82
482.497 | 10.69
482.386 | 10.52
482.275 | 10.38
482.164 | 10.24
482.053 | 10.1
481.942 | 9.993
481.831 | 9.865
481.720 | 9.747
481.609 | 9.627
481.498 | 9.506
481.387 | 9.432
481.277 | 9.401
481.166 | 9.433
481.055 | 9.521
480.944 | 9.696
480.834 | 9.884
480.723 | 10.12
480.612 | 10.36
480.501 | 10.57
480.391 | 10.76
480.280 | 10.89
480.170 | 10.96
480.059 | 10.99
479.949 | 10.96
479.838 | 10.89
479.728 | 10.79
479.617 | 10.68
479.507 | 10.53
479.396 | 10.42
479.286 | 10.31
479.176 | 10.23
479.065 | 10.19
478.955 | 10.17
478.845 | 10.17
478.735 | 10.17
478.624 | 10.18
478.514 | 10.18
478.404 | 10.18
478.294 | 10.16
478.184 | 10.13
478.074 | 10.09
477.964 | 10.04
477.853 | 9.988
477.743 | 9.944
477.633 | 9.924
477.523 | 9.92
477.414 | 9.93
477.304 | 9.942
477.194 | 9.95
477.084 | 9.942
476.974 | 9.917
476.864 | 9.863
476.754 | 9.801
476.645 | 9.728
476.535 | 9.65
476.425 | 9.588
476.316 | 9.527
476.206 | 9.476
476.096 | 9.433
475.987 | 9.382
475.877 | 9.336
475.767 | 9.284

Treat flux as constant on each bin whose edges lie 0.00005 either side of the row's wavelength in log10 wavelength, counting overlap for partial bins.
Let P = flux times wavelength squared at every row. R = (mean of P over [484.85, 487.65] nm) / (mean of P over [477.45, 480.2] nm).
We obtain 1.22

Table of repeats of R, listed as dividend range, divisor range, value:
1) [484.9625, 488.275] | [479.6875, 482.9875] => 1.20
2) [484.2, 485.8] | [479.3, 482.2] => 1.15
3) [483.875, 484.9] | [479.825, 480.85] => 1.08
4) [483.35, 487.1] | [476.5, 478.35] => 1.24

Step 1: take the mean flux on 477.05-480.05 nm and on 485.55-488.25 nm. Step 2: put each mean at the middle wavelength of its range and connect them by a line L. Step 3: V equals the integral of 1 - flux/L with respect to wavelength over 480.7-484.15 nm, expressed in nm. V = 0.21 nm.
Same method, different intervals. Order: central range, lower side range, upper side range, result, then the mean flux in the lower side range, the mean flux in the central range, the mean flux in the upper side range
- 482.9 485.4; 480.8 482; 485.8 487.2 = -0.031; 9.65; 11.4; 12.6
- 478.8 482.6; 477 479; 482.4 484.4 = 0.139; 10.1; 10.2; 11.2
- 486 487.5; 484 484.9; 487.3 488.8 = -0.132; 11.3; 12.5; 11.5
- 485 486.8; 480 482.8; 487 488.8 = -0.180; 10.2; 12.3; 11.6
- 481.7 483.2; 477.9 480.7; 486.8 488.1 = 0.063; 10.4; 10.6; 12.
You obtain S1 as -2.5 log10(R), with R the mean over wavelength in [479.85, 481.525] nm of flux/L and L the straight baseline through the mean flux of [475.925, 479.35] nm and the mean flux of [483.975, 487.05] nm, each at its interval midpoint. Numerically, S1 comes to 0.05 mag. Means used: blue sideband 9.94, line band 10.2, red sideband 12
